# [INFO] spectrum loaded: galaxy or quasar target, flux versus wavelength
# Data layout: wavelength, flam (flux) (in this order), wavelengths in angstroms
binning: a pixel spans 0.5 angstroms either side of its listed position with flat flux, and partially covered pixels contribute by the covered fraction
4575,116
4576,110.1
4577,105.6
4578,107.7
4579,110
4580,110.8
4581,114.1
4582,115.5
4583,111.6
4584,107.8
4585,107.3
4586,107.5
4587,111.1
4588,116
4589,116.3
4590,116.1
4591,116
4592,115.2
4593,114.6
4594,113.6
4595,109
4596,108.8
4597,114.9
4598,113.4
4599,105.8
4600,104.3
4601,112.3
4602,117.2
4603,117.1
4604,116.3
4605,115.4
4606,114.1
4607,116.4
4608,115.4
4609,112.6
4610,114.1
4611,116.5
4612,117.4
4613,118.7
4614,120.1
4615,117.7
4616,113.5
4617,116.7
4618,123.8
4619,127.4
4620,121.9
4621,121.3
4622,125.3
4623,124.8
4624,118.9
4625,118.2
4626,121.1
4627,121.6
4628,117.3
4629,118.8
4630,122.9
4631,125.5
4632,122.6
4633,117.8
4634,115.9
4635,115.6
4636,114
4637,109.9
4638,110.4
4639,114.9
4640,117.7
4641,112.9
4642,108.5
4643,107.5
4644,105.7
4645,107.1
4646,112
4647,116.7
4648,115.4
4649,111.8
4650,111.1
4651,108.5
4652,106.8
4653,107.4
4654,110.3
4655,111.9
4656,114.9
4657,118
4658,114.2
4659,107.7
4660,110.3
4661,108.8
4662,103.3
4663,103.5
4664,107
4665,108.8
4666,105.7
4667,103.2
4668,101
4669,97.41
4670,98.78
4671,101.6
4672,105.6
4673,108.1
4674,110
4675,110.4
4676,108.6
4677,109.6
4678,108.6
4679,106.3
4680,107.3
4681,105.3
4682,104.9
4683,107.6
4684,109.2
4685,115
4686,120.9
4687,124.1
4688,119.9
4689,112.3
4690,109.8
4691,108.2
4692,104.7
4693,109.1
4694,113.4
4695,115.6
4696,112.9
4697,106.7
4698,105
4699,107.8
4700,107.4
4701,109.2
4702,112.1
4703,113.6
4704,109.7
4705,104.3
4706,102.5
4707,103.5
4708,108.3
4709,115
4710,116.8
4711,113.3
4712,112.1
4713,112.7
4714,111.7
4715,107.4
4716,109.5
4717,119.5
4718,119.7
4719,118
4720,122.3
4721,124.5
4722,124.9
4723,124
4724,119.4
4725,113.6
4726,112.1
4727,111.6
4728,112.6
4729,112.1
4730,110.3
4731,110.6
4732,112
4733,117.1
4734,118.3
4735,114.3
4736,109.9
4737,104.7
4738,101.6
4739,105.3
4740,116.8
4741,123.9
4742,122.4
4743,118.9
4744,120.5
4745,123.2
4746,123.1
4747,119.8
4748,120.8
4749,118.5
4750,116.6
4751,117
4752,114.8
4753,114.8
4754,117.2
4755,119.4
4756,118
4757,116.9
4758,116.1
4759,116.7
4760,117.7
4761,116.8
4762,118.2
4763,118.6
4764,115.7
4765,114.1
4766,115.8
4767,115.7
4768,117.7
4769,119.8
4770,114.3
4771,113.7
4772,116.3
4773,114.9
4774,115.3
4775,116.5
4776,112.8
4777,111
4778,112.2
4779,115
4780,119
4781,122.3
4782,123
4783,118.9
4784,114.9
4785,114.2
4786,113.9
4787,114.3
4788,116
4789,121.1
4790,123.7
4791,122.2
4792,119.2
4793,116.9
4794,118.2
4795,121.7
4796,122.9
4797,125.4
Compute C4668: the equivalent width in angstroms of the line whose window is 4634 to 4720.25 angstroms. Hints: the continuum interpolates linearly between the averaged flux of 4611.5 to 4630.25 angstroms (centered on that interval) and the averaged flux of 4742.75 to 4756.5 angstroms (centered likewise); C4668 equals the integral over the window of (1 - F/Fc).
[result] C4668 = 6.8 angstroms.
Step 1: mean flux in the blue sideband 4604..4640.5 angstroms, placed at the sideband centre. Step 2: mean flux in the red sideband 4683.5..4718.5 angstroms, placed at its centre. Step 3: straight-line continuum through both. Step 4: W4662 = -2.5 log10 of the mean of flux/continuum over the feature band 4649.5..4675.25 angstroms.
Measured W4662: 0.07 mag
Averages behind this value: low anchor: 118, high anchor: 112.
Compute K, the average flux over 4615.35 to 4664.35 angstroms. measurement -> 115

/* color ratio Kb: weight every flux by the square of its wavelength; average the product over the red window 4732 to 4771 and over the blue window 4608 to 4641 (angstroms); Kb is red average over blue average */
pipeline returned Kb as 1.0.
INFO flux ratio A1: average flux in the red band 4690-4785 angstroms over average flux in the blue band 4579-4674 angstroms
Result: 1.0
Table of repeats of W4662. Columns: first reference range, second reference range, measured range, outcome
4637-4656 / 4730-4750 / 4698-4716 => 0.042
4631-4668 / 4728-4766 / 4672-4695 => 0.021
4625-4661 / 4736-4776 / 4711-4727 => -0.008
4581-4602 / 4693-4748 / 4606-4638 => -0.058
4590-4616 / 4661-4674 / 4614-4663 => -0.061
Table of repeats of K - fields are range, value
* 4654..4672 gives 107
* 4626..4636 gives 120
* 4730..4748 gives 115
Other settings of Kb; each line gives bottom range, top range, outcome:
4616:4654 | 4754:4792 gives 1.07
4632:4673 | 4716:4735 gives 1.10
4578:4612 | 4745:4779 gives 1.11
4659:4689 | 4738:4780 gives 1.12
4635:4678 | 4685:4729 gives 1.06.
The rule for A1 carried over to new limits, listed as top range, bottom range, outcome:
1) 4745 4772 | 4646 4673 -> 1.08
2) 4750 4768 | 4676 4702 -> 1.06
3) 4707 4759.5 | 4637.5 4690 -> 1.06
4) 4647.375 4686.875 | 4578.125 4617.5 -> 0.96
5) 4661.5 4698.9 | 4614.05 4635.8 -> 0.90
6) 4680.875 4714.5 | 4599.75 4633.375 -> 0.93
